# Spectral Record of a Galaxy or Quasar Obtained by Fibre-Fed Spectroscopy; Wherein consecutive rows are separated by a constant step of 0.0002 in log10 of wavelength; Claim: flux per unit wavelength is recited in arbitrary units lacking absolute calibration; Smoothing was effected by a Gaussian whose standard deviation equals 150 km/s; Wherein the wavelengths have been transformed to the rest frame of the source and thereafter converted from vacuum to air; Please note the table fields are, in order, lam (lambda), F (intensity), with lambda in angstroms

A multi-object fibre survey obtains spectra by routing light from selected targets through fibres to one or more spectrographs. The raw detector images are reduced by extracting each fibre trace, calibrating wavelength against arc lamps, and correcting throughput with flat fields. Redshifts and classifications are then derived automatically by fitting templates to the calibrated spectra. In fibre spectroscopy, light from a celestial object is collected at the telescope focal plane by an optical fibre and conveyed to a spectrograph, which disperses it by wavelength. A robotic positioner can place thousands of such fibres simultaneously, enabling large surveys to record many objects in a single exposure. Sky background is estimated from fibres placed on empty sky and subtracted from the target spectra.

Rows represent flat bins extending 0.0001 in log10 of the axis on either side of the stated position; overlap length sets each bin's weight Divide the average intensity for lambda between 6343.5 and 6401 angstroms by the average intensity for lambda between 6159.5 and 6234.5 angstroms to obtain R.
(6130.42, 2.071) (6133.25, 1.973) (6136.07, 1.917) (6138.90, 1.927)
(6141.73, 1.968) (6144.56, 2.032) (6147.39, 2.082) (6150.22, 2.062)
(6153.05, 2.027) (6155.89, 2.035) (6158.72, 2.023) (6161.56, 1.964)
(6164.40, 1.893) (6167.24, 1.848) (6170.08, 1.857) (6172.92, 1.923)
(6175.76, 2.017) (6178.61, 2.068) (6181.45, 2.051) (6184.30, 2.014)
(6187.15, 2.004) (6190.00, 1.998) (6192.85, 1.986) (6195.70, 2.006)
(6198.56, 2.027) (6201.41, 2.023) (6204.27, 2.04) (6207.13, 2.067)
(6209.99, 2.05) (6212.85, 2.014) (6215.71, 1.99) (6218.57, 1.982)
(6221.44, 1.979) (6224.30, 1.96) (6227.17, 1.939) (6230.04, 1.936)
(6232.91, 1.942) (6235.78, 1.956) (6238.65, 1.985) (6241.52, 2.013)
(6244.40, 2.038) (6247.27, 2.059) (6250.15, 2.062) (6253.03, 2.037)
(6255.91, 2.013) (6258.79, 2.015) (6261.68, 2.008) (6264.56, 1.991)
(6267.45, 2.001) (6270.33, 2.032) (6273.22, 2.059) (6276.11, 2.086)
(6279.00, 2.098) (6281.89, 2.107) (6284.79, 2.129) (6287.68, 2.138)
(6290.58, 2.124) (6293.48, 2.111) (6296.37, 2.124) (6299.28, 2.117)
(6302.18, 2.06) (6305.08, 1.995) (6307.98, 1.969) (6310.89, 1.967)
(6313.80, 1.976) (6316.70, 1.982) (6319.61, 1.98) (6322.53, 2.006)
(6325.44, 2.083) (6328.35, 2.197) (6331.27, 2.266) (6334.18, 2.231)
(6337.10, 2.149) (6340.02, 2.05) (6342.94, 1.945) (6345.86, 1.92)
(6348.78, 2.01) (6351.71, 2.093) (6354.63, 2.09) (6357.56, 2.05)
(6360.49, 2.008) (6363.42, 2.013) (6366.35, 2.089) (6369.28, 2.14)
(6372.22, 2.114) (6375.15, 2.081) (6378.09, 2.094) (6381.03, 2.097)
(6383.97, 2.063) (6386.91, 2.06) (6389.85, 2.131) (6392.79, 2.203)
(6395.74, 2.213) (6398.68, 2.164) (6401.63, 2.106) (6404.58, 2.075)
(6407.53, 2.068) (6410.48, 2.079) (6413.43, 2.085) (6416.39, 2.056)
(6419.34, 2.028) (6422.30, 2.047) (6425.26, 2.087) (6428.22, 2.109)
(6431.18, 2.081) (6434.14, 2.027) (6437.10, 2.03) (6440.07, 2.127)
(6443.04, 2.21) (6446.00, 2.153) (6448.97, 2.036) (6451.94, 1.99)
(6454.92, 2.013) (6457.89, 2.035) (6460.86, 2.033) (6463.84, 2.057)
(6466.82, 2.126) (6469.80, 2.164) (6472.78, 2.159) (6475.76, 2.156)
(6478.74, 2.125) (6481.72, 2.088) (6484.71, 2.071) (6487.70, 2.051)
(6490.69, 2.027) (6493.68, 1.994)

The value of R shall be 1.1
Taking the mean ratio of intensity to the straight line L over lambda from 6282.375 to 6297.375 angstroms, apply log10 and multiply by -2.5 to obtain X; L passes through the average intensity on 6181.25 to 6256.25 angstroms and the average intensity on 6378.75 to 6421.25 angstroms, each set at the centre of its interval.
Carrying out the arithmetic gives -0.04 mag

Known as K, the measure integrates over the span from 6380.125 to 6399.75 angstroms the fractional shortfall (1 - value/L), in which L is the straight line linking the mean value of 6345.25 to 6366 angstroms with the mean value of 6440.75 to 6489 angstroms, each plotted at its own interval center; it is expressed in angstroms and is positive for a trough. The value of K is -0.8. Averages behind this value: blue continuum 2.03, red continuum 2.09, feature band 2.13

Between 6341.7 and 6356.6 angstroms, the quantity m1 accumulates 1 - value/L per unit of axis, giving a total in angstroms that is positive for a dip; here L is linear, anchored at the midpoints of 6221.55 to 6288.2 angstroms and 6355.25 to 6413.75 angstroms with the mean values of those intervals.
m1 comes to 0.5 angstroms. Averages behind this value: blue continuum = 2.02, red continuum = 2.1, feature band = 2.01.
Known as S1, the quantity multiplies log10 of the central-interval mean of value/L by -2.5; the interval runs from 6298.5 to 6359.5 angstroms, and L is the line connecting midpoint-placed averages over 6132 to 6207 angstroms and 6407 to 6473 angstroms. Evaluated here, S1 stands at -0.01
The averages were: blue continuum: 1.99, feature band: 2.05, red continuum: 2.08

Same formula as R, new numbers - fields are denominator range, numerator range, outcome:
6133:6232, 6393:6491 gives 1.05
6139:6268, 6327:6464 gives 1.04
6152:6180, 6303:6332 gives 1.04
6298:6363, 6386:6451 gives 1.02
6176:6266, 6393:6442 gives 1.04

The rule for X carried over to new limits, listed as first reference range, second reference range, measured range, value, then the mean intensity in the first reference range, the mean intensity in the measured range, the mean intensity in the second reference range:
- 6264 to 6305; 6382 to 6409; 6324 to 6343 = -0.02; 2.08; 2.15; 2.12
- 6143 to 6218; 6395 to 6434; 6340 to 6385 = 0.01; 2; 2.05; 2.09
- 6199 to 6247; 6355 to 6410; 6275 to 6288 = -0.04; 2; 2.11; 2.1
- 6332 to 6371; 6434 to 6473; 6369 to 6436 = -0.01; 2.06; 2.09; 2.08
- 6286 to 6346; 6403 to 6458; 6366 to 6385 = -0.01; 2.07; 2.1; 2.07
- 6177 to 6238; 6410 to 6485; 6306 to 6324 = 0.03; 2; 1.98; 2.08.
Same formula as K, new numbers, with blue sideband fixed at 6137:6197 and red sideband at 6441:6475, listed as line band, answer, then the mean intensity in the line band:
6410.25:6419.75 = 0.1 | 2.06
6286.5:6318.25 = -0.2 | 2.05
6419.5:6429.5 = 0.0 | 2.07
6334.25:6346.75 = 0.0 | 2.04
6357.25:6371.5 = 0.0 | 2.06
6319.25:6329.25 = -0.1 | 2.07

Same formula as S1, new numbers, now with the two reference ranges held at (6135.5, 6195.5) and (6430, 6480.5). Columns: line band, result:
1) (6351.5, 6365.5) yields 0.003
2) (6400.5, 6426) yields 0.003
